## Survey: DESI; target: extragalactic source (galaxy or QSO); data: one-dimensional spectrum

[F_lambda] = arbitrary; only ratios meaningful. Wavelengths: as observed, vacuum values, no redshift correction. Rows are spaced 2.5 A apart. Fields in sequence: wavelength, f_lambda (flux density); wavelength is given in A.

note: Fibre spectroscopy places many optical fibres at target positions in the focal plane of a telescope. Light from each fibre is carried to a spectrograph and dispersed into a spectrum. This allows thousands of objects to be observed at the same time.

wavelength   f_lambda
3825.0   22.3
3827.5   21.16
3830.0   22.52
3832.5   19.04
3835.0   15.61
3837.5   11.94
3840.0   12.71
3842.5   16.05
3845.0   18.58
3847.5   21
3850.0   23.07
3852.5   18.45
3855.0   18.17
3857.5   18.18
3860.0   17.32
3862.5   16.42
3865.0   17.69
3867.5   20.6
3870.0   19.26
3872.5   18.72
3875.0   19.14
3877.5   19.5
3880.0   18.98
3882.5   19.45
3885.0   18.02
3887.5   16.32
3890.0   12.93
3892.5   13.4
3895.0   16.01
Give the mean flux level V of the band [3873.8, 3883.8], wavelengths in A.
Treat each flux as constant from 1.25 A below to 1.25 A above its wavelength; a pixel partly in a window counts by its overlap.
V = 19.3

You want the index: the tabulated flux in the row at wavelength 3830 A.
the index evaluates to 22.52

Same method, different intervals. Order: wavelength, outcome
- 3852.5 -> 18.45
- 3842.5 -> 16.05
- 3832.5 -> 19.04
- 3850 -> 23.07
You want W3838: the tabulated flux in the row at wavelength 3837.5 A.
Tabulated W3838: 11.94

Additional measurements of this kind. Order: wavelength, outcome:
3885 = 18.02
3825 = 22.3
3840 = 12.71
